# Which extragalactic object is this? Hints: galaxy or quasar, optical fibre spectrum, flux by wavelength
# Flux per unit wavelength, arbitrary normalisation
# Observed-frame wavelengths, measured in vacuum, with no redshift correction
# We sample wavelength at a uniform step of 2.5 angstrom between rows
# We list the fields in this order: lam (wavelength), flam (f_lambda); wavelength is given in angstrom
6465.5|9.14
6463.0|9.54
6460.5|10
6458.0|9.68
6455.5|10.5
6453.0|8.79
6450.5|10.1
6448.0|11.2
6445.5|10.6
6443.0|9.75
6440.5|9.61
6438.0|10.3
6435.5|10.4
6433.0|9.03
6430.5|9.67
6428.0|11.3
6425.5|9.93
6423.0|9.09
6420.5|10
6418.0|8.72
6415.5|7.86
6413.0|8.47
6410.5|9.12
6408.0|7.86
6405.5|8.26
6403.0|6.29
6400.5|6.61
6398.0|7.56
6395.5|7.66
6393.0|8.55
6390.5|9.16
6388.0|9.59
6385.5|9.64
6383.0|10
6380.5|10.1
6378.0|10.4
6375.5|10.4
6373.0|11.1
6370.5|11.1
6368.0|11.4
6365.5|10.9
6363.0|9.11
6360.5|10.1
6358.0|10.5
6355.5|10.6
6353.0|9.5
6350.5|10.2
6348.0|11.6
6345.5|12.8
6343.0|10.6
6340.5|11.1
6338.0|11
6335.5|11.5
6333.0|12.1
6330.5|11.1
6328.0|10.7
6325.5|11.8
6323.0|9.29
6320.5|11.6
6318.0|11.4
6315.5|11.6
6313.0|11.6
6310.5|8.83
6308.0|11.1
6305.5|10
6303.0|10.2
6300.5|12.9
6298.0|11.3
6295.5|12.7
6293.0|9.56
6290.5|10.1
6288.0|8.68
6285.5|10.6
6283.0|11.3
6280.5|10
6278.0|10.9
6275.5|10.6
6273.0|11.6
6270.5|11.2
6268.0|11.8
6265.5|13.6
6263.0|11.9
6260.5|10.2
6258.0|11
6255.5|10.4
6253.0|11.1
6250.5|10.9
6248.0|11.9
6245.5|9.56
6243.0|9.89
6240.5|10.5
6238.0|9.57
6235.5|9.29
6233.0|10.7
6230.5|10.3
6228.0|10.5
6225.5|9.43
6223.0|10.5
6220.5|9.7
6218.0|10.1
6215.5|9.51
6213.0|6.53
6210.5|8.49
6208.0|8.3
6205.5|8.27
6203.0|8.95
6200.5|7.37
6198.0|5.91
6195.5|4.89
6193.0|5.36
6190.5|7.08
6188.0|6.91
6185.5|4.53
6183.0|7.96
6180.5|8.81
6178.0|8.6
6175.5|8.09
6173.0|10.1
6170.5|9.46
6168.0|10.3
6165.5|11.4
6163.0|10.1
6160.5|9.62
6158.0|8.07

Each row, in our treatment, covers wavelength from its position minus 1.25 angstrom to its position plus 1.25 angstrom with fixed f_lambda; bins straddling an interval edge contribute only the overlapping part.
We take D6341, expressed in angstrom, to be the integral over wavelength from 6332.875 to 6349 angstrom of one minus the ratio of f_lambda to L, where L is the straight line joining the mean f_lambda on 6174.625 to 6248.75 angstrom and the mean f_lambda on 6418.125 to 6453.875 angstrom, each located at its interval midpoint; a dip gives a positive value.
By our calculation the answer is -3.65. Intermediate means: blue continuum 8.56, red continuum 9.96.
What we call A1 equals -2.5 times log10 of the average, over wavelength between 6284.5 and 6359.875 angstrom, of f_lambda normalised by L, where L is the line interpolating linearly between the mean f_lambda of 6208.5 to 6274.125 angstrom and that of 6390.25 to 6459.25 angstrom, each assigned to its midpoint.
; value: -0.11 mag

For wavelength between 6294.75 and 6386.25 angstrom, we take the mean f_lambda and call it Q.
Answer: 10.9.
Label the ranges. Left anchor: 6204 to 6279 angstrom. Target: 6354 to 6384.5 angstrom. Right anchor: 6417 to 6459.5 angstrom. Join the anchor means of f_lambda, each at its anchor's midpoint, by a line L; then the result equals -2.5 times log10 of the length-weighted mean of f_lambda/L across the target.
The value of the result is -0.04 mag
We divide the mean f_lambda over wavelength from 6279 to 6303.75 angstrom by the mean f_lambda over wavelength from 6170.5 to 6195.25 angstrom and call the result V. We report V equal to 1.44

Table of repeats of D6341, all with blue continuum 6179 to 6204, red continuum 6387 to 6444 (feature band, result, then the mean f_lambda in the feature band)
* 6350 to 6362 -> -2.6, 10.2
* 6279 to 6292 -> -4.2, 10.1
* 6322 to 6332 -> -3.4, 10.8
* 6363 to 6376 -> -3.6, 10.8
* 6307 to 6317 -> -3.6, 10.8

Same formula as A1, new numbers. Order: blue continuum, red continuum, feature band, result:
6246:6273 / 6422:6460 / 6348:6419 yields 0.12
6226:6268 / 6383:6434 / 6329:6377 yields -0.16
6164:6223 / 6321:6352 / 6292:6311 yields -0.05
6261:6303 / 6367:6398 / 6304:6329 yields -0.01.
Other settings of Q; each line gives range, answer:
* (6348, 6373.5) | 10.5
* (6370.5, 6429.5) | 9.08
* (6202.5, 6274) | 10.2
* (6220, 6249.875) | 10.2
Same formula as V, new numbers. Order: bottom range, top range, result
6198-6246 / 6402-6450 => 1.01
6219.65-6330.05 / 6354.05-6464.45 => 0.89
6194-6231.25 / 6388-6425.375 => 0.98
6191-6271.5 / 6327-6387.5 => 1.12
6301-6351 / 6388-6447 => 0.81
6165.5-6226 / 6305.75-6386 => 1.32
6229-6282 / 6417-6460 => 0.92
